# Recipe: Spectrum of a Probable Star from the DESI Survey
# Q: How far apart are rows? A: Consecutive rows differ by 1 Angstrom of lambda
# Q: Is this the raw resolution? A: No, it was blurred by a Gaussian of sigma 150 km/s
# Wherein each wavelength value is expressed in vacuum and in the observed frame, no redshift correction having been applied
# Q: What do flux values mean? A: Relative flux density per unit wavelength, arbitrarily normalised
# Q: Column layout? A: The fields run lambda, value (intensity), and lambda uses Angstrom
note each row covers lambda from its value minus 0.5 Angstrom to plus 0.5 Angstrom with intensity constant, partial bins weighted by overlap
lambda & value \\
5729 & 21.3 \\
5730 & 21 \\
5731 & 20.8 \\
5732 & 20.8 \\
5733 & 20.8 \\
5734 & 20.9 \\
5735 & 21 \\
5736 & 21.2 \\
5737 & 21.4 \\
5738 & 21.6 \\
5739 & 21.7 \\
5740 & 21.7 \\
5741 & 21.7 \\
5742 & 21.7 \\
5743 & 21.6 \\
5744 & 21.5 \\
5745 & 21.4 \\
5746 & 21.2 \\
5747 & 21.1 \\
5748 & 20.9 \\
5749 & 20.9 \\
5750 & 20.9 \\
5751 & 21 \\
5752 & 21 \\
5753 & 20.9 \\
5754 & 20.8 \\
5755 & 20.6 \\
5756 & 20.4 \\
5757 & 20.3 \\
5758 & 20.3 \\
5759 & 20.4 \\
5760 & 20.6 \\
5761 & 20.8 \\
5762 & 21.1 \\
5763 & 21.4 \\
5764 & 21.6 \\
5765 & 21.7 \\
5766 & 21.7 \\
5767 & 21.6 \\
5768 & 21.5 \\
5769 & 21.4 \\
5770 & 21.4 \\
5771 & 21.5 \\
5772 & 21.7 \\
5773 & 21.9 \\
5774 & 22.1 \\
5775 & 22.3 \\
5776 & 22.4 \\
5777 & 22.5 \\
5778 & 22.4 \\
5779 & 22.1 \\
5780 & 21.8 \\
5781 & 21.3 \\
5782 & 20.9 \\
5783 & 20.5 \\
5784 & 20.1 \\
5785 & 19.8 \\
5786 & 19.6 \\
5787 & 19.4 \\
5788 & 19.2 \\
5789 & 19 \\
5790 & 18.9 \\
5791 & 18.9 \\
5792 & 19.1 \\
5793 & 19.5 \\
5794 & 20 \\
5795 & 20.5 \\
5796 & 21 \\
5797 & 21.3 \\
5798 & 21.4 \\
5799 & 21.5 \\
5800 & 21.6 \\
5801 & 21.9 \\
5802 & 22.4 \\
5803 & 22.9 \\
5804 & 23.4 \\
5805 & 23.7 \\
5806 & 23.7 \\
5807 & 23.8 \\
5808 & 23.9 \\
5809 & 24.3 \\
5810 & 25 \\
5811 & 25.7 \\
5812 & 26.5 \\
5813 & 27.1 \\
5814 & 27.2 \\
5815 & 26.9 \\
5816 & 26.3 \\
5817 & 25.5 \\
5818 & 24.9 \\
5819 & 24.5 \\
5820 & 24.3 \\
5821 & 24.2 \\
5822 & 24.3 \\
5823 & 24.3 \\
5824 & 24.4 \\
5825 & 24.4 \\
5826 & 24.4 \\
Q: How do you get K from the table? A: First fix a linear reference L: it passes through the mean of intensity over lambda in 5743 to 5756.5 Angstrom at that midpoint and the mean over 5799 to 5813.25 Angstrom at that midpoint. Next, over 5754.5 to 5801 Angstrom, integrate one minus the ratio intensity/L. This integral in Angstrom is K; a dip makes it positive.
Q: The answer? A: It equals 3.1 Angstrom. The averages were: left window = 21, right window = 23.9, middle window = 20.9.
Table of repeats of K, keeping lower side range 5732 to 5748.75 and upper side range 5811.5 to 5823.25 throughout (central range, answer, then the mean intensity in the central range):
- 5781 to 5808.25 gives 3.7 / 21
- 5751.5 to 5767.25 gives 1.0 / 20.9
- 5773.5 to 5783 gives 0.6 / 21.9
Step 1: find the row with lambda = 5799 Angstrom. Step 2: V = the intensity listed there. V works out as 21.5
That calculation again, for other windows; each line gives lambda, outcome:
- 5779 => 22.1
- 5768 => 21.5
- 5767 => 21.6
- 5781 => 21.3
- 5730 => 21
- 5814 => 27.2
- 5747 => 21.1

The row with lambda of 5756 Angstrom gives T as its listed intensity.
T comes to 20.4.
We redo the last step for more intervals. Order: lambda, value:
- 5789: 19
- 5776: 22.4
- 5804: 23.4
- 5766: 21.7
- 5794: 20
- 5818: 24.9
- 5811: 25.7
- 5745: 21.4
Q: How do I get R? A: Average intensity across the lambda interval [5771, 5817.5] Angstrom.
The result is 22.2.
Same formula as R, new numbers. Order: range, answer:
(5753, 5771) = 21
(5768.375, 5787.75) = 21.3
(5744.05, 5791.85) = 21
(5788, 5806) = 21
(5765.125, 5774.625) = 21.7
